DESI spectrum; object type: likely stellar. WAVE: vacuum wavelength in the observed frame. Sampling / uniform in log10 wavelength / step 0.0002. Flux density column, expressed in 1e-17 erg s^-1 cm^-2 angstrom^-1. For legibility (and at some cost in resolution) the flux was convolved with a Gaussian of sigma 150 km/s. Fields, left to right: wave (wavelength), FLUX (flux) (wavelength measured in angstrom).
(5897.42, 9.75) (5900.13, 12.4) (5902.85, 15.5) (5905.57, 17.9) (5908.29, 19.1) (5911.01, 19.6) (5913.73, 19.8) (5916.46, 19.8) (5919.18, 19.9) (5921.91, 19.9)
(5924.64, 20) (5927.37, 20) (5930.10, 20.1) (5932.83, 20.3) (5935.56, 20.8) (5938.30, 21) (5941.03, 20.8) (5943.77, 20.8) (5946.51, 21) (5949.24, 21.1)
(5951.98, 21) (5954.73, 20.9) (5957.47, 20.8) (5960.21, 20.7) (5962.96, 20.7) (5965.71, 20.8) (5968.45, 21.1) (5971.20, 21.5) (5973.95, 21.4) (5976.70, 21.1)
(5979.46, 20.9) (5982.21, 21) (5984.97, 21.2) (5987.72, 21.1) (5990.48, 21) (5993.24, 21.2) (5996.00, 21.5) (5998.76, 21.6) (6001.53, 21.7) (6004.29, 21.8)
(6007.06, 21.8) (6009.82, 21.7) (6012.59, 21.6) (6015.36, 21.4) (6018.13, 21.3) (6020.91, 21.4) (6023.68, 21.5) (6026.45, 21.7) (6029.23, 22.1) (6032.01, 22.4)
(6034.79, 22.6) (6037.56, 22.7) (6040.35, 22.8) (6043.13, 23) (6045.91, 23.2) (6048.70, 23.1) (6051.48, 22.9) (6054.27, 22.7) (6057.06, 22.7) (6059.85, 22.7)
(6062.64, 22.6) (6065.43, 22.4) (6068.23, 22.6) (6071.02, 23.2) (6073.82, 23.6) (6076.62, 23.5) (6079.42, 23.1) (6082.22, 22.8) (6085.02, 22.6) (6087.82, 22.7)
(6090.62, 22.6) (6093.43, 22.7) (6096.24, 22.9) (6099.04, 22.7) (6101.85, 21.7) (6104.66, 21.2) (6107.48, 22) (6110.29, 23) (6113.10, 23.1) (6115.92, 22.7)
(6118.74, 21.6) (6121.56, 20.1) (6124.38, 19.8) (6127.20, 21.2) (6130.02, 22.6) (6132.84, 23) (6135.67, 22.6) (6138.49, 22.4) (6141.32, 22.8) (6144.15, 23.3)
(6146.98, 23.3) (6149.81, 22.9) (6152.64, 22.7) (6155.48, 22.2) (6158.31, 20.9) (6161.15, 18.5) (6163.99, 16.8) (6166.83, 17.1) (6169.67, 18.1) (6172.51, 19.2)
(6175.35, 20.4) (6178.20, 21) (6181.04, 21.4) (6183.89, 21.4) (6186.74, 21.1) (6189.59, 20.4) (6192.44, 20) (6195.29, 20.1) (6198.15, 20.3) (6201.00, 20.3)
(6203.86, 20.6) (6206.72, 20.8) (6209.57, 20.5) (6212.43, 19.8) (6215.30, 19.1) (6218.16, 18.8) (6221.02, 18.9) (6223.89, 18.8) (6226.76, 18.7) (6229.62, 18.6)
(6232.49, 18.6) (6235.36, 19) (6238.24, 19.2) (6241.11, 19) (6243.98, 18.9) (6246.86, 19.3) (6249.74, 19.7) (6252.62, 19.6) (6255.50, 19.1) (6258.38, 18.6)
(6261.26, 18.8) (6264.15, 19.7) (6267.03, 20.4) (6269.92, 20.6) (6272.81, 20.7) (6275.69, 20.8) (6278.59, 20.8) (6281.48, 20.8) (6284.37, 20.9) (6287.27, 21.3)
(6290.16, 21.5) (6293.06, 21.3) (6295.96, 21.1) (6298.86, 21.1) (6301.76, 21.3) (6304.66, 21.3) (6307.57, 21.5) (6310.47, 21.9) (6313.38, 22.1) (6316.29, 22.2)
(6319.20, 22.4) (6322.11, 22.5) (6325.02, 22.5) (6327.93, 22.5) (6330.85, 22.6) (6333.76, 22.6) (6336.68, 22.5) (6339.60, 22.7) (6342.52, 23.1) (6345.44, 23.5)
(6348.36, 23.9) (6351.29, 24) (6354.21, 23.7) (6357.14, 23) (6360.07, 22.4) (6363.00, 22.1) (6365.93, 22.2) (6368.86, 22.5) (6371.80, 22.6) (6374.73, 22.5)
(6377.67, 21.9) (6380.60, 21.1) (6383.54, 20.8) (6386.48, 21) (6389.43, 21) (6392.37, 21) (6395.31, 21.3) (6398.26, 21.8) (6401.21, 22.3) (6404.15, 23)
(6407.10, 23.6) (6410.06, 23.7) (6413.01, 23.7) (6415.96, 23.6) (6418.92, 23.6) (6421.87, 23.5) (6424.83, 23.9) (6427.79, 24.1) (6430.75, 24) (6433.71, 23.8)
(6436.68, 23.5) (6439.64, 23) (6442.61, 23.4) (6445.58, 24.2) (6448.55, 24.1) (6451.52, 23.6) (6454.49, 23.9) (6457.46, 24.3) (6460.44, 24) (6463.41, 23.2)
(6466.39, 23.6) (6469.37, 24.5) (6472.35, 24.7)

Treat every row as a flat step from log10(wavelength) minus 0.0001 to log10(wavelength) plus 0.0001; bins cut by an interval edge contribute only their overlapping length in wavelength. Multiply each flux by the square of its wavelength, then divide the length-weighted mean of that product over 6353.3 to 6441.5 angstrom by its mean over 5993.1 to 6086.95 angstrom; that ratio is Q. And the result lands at 1.14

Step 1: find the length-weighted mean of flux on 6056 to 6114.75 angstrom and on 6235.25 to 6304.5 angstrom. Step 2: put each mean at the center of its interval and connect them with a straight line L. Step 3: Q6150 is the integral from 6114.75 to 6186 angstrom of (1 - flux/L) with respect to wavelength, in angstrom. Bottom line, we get 2.3 angstrom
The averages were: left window 22.7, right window 20.2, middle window 21.1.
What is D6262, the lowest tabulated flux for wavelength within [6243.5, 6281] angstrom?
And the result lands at 18.6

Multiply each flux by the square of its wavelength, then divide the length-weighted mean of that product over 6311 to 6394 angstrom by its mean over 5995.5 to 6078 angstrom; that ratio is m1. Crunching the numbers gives 1.11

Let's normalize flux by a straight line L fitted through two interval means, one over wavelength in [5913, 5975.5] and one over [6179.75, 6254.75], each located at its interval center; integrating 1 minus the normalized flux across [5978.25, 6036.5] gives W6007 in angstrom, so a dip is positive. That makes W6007 -3.3 angstrom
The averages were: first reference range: 20.6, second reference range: 19.7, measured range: 21.6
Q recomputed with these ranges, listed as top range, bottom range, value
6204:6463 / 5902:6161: 1.11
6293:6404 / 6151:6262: 1.18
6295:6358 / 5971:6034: 1.16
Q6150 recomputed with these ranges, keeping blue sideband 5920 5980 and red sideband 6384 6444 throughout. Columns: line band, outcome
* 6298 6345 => 0.5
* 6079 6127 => -1.5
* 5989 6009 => -0.5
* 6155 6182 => 2.9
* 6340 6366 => -0.6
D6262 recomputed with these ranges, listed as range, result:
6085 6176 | 16.8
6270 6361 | 20.7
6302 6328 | 21.3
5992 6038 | 21.2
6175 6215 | 19.8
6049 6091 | 22.4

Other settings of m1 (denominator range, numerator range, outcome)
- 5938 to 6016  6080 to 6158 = 1.10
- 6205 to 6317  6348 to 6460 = 1.19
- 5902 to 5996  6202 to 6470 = 1.21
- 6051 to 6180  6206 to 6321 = 0.97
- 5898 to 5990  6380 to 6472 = 1.35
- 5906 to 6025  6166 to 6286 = 1.03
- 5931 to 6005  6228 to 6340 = 1.09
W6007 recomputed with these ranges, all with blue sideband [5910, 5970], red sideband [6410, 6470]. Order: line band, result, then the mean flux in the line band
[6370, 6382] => 0.67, 22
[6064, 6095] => -2.14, 22.9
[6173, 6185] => 0.63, 20.9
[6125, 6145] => -0.60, 22.4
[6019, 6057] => -2.37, 22.5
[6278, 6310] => 2.25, 21.2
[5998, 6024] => -0.76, 21.6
